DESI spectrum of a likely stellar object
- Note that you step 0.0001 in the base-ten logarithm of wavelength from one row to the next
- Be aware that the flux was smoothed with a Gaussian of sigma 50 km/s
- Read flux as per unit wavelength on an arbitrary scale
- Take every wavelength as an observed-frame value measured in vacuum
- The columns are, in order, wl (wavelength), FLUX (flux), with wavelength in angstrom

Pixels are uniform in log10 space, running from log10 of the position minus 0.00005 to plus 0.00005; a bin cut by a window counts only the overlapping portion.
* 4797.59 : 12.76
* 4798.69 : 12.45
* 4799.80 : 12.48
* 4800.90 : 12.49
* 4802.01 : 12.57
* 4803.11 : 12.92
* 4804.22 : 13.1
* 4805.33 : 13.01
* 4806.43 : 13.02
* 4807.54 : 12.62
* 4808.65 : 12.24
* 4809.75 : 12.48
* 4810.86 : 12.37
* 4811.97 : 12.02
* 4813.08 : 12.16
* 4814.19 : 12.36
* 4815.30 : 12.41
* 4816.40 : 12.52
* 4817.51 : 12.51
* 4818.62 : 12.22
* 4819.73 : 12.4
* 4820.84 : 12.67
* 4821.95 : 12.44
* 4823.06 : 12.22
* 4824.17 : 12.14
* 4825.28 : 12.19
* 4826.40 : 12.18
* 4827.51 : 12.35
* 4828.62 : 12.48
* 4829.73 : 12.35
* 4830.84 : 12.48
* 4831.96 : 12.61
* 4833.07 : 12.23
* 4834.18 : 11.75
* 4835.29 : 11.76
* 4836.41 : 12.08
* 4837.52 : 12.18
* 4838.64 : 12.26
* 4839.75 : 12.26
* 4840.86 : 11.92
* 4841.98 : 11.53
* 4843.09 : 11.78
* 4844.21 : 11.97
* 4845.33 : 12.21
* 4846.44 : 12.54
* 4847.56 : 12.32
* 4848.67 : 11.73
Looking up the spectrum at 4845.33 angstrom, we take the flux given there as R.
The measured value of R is 12.21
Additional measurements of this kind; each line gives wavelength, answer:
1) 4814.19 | 12.36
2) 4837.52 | 12.18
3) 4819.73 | 12.4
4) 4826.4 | 12.18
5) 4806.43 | 13.02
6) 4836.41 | 12.08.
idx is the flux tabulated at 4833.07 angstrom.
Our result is 12.23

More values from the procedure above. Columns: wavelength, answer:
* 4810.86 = 12.37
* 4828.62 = 12.48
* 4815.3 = 12.41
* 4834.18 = 11.75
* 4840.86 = 11.92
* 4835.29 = 11.76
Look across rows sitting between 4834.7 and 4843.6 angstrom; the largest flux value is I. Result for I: 12.26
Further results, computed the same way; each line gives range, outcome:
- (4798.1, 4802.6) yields 12.57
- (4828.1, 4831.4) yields 12.48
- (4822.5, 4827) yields 12.22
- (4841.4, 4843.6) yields 11.78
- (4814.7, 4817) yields 12.52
